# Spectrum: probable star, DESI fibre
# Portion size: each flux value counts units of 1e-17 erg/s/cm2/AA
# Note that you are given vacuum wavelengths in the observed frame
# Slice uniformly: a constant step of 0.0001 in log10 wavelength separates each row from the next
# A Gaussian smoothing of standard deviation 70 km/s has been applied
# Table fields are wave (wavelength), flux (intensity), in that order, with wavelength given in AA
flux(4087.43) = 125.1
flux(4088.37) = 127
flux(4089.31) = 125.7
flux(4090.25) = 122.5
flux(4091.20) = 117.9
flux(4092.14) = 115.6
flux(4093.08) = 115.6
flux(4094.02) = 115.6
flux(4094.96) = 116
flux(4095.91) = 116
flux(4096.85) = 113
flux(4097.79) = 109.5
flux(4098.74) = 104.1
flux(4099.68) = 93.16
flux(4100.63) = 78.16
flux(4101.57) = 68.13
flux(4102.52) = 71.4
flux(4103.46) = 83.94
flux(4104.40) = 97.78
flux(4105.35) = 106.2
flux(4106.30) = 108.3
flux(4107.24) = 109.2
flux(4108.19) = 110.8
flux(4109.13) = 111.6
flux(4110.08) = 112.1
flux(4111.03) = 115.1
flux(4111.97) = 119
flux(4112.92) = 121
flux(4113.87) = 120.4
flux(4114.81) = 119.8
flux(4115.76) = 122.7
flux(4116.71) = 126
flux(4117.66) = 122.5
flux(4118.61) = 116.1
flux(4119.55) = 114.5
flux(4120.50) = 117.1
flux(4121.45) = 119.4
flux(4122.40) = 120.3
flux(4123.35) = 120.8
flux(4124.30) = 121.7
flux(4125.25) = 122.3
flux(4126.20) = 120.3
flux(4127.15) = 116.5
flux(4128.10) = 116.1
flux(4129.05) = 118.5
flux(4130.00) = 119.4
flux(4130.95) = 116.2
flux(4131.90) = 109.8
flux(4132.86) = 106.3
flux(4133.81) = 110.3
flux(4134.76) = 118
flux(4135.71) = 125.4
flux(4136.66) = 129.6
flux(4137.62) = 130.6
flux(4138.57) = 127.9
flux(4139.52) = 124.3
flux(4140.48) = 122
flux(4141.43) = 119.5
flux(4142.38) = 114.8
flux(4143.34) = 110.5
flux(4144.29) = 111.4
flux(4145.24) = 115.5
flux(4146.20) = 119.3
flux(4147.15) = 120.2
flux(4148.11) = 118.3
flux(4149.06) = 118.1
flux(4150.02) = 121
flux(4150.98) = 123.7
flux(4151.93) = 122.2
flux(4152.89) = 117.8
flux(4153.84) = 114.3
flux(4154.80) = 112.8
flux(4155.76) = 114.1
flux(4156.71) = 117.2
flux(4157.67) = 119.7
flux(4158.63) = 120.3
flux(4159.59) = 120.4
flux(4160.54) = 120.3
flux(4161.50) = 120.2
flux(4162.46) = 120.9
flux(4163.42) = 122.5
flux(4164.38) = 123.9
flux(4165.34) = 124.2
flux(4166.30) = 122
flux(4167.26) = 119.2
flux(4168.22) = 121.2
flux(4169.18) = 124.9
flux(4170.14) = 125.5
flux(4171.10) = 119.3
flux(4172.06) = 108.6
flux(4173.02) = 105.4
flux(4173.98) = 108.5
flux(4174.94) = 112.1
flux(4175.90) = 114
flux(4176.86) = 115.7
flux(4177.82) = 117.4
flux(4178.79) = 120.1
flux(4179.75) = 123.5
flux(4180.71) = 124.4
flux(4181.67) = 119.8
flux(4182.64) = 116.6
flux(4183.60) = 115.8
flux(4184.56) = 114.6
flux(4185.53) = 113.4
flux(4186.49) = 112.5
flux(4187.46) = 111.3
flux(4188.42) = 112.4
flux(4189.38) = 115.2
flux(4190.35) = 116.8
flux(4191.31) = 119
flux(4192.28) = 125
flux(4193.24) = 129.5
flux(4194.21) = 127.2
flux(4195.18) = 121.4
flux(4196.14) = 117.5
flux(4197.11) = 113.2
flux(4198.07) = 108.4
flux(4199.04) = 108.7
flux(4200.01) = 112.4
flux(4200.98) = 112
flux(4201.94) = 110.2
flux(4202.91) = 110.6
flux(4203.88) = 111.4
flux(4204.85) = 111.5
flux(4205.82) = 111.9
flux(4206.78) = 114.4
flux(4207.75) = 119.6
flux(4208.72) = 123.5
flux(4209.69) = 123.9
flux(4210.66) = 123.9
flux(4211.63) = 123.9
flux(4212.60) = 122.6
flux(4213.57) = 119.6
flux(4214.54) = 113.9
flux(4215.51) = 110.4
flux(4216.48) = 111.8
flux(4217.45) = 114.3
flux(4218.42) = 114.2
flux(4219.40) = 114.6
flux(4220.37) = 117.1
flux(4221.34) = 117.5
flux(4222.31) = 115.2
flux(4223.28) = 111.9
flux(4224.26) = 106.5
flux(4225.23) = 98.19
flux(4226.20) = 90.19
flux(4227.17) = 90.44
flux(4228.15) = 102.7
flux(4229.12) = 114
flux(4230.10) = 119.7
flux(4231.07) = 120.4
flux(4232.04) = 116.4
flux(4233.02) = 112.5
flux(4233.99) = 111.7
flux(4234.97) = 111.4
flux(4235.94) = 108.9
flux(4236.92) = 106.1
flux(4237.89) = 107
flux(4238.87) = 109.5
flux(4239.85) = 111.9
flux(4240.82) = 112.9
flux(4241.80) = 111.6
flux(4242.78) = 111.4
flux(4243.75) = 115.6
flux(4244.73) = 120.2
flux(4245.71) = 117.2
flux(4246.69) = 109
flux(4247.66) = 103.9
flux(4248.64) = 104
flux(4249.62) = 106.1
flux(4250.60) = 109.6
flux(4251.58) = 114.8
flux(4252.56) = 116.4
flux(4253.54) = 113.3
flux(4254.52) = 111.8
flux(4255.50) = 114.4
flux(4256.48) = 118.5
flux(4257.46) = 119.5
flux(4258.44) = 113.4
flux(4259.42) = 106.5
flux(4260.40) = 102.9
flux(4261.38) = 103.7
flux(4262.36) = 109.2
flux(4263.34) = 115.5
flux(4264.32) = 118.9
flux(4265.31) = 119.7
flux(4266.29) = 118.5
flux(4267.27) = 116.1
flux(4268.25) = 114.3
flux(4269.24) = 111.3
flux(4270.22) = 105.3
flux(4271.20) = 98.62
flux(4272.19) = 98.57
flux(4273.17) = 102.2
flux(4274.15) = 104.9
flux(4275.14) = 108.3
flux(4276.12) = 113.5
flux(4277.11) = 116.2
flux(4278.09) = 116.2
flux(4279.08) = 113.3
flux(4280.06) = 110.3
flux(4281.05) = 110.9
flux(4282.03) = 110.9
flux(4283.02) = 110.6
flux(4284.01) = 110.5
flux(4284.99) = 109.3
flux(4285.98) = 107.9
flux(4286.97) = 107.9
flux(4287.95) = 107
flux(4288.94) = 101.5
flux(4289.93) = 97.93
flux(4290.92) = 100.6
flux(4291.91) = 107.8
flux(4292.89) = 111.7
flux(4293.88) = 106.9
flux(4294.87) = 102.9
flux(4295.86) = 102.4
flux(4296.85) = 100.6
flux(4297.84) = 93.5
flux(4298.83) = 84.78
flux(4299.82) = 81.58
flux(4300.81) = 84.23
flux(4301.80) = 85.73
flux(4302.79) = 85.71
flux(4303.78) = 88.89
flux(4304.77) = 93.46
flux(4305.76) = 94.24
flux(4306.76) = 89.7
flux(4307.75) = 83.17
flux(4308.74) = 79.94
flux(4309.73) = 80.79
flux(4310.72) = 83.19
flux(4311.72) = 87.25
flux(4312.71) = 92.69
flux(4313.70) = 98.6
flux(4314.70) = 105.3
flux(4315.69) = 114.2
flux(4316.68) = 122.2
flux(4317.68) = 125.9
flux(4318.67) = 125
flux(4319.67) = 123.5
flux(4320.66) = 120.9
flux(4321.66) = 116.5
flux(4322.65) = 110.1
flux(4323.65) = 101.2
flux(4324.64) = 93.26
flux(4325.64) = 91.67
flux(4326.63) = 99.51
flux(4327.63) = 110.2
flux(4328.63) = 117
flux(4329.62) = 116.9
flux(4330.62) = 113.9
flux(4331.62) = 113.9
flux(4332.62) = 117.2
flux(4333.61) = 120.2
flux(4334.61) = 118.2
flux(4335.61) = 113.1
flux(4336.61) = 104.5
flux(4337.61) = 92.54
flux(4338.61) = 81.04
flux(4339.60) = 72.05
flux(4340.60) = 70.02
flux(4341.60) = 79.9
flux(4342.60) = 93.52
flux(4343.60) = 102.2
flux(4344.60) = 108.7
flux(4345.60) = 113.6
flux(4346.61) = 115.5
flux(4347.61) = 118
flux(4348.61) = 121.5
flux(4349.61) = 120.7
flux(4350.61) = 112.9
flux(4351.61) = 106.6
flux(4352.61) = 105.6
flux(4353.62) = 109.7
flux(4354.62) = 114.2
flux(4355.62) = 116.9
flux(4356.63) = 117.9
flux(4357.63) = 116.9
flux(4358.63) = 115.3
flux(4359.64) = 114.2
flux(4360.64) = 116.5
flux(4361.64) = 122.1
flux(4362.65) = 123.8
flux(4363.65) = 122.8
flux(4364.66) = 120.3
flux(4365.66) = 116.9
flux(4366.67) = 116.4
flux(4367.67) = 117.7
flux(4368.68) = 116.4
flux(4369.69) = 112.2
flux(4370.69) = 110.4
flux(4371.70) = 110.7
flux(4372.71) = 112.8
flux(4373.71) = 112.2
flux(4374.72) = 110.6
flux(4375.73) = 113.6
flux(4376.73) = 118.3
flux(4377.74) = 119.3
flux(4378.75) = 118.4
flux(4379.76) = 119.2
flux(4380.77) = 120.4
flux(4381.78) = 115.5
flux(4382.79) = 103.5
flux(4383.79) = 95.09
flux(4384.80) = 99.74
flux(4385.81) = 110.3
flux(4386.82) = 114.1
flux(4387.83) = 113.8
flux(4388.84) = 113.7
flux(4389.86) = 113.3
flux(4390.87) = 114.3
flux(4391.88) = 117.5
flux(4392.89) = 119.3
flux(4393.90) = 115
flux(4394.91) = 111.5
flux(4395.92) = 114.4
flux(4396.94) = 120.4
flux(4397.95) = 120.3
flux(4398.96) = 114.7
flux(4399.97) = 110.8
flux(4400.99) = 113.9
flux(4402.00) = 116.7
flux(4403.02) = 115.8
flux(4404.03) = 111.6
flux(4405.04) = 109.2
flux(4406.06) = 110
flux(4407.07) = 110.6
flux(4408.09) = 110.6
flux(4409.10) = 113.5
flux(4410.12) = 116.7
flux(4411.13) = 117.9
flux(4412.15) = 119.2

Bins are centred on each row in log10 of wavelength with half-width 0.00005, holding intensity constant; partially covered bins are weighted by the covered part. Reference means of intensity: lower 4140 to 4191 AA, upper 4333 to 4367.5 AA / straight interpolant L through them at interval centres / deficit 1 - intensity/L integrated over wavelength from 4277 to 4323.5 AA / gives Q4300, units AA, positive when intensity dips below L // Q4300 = 3.9 AA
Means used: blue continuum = 118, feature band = 102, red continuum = 109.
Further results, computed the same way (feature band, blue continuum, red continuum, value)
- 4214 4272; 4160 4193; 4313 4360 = 1.48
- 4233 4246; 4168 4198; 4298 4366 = 0.08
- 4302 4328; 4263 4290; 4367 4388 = 2.47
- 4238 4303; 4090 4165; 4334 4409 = 2.93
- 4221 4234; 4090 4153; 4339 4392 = 0.47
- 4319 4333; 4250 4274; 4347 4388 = 0.33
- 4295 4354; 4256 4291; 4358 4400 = 5.47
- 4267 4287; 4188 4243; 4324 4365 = 0.34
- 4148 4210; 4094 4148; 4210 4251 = -2.68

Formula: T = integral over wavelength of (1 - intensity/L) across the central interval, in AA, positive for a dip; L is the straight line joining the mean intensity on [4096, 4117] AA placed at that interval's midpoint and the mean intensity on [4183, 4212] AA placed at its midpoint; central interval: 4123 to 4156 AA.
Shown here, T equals -2.75 AA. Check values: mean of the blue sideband 106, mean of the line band 119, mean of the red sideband 116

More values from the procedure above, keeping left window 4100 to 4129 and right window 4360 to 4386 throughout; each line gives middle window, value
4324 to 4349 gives 2.2 AA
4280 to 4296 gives 0.9 AA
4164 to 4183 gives -1.1 AA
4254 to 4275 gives 0.4 AA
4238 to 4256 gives 0.2 AA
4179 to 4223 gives -1.7 AA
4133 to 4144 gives -0.9 AA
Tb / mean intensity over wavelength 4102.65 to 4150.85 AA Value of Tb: 117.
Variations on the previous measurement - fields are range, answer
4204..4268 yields 113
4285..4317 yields 96.4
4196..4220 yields 115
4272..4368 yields 106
